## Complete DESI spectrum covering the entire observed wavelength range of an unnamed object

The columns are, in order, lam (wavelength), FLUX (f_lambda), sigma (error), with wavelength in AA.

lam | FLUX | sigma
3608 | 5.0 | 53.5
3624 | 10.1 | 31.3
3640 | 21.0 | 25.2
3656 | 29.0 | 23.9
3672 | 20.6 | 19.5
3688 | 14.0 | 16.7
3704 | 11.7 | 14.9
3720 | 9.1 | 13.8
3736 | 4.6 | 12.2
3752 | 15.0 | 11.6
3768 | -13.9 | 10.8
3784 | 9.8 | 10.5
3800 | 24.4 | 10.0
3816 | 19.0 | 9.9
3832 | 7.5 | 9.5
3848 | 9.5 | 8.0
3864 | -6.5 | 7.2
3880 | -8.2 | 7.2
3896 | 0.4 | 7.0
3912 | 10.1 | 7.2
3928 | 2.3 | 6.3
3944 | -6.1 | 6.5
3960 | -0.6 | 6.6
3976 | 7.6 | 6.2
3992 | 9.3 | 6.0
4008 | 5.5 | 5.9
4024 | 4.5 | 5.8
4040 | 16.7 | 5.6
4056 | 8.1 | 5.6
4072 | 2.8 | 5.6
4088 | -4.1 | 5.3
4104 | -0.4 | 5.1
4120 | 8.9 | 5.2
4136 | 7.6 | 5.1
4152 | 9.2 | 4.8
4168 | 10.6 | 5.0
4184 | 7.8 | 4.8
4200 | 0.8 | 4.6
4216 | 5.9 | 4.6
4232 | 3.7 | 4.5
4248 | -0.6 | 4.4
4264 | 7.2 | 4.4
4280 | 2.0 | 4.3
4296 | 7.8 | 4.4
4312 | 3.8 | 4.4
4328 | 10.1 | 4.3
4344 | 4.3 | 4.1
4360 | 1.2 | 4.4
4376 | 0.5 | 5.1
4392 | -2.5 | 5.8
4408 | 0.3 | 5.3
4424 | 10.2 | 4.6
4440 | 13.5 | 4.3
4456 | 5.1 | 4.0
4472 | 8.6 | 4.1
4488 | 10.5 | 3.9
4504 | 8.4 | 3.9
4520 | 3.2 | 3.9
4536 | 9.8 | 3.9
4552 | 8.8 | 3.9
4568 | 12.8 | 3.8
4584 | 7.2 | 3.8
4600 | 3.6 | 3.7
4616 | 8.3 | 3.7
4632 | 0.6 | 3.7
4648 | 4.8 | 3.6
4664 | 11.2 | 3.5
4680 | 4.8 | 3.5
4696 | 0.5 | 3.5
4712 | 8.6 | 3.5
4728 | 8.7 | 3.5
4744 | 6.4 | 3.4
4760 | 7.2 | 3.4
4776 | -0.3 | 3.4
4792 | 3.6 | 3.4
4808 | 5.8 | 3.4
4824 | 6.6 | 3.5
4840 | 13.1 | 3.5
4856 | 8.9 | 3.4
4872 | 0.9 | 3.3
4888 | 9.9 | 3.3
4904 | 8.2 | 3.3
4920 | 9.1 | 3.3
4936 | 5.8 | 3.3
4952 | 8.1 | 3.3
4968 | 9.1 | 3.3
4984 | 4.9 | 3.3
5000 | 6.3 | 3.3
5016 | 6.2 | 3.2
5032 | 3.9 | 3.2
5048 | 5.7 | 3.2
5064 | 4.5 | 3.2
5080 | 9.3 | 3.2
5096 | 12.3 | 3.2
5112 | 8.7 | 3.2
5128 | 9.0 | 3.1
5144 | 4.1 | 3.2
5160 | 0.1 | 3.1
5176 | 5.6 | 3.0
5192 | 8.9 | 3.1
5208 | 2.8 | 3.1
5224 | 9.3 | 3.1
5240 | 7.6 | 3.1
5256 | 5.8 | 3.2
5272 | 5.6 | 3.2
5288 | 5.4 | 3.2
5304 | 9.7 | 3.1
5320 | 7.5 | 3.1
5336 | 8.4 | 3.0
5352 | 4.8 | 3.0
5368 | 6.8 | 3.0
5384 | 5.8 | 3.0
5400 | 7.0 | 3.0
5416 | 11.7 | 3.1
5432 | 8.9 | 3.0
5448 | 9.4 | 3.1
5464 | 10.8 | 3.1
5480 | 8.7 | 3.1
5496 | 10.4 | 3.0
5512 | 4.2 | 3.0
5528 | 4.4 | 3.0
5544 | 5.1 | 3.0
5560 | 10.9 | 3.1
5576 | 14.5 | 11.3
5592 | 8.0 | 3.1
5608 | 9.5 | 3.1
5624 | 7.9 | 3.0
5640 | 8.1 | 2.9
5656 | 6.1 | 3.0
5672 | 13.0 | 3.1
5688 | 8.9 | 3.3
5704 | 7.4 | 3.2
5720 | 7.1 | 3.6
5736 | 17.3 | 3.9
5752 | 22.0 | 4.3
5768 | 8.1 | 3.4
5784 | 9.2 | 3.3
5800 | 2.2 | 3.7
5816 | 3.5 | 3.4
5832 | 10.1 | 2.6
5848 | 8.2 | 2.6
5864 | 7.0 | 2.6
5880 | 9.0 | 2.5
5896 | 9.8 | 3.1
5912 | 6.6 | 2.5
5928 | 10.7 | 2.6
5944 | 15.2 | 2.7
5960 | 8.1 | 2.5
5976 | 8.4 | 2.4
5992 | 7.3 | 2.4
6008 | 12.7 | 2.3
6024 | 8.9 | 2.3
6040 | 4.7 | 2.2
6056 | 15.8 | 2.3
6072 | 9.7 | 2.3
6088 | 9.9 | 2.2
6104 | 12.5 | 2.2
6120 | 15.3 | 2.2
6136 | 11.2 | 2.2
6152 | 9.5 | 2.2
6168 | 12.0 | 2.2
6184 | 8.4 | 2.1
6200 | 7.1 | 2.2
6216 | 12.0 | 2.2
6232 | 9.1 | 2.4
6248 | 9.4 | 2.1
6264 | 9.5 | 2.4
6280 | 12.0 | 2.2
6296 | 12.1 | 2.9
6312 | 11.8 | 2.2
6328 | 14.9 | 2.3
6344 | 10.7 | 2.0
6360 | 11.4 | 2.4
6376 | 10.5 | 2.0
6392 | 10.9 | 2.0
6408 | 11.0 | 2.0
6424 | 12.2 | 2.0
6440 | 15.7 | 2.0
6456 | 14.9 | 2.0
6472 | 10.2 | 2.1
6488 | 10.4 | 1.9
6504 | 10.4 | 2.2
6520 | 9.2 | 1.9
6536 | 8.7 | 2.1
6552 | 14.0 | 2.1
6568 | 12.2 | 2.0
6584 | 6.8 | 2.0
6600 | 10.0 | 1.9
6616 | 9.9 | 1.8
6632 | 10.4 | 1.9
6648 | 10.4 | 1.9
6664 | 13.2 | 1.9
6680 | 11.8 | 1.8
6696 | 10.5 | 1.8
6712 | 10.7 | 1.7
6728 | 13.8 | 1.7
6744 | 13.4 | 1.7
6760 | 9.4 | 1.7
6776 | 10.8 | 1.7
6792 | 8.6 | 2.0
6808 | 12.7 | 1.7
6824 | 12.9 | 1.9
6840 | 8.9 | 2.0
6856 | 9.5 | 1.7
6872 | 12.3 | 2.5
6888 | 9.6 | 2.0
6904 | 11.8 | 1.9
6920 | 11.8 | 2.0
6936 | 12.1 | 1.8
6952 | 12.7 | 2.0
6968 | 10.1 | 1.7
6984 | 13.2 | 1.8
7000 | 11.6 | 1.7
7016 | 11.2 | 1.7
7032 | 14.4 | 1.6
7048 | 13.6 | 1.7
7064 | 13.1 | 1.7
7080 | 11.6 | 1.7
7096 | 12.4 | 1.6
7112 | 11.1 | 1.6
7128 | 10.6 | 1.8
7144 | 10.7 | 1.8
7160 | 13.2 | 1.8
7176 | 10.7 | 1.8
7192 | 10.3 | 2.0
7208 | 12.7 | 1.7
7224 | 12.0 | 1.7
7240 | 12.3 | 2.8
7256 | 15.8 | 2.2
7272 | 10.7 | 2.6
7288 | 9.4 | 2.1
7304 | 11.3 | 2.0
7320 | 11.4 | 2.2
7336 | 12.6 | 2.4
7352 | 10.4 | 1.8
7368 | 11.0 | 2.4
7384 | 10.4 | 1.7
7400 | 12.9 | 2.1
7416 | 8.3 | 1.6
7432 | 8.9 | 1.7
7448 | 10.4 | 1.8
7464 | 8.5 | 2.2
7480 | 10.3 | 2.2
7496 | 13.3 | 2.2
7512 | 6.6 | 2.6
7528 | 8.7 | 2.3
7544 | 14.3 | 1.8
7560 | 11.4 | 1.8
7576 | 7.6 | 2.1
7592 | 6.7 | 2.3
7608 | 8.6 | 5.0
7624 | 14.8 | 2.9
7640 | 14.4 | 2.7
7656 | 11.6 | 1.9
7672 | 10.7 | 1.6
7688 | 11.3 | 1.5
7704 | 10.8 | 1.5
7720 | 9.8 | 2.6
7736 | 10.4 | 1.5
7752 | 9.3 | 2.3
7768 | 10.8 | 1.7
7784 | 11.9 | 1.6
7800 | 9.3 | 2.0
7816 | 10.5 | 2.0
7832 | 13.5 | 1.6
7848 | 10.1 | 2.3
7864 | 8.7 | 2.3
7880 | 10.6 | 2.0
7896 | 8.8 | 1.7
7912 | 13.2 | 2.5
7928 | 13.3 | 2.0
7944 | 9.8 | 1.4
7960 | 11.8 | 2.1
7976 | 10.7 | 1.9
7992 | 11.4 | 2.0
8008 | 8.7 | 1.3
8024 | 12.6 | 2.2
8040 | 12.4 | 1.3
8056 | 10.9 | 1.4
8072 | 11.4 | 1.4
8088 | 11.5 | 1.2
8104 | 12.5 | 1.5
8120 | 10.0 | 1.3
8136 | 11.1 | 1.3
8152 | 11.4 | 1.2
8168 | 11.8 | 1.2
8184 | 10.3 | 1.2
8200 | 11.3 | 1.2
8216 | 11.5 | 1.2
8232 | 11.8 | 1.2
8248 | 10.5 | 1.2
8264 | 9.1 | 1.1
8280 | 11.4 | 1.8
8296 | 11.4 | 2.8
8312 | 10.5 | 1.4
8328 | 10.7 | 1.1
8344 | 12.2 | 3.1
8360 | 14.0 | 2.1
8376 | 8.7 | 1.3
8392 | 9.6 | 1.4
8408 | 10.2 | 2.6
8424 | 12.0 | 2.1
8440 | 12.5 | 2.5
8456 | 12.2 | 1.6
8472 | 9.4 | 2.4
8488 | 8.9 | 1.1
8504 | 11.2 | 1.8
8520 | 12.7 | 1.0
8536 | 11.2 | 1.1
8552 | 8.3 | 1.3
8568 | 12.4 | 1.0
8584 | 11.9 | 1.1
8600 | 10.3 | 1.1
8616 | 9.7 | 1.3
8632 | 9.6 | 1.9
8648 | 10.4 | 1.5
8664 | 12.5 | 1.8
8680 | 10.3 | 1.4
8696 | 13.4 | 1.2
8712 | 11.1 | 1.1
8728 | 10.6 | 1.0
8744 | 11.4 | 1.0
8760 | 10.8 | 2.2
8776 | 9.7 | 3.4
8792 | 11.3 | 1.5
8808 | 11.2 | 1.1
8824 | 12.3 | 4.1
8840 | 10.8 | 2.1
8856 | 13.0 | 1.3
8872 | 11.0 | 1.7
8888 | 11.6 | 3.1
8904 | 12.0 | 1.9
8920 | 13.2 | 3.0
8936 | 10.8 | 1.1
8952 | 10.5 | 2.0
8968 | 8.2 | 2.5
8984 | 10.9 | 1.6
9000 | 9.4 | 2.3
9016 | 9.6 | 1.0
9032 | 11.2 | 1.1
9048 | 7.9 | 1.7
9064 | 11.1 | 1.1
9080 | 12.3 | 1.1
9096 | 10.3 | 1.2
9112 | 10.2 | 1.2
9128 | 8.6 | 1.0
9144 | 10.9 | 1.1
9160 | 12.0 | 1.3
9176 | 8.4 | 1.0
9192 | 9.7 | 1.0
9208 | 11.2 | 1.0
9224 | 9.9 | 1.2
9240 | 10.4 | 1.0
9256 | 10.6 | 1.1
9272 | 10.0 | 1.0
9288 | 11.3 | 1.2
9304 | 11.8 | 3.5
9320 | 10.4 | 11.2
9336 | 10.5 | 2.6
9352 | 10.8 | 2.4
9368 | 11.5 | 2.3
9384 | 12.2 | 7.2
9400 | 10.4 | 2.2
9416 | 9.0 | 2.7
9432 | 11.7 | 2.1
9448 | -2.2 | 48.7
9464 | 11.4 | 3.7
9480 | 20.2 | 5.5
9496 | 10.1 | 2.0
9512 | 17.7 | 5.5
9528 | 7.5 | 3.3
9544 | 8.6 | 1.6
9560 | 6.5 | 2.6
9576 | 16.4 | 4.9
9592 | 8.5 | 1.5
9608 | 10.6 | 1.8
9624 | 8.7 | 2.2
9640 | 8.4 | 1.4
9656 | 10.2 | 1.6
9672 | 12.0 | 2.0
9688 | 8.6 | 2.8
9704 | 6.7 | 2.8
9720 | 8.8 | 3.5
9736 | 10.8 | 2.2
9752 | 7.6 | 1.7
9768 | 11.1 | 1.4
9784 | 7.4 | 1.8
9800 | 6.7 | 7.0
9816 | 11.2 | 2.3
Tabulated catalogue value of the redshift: 0.520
